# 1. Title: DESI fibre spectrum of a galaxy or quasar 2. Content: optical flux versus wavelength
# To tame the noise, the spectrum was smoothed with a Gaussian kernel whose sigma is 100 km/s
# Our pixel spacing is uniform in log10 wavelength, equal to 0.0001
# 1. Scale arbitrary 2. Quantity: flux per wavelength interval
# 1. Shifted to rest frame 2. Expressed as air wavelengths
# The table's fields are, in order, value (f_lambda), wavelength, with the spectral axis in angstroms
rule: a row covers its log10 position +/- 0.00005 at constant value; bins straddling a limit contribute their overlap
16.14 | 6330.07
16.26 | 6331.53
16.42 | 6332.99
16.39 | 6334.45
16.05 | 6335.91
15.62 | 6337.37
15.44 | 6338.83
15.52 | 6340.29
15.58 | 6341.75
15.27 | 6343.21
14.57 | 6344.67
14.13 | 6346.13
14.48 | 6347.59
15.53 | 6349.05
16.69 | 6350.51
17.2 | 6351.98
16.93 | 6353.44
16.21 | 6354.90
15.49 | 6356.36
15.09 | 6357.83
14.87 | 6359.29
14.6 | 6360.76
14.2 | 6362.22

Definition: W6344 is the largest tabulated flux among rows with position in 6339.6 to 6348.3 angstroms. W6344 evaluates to 15.58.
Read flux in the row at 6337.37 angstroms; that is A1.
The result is 15.62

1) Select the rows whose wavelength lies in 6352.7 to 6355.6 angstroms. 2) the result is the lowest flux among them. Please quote 16.21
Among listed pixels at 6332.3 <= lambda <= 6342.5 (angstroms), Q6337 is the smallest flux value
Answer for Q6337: 15.44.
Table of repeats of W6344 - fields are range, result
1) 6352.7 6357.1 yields 16.93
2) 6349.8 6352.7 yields 17.2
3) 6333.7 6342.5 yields 16.39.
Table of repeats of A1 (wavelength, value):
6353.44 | 16.93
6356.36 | 15.49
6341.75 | 15.58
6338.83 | 15.44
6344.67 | 14.57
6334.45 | 16.39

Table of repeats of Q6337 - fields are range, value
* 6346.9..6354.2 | 14.48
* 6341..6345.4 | 14.57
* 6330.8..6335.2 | 16.26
